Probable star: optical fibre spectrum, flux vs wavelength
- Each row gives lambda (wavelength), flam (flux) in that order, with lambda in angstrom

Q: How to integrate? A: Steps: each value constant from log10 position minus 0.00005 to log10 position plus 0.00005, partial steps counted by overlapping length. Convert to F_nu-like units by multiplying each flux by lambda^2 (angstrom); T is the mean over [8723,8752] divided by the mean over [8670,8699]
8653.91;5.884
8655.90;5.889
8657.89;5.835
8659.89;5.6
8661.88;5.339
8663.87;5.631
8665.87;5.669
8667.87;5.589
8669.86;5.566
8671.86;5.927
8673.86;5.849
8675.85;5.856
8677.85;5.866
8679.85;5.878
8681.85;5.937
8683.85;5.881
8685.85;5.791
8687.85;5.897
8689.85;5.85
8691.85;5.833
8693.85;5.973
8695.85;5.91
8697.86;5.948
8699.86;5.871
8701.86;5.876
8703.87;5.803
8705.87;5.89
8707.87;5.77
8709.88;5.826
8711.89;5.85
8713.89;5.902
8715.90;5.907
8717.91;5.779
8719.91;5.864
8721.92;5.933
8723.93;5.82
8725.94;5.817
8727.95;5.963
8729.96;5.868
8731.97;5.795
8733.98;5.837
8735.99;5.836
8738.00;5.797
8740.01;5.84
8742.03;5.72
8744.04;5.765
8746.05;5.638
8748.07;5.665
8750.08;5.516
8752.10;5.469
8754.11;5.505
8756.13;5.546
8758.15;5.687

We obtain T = 1.0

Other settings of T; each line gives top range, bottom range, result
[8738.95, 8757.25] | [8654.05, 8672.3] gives 1.01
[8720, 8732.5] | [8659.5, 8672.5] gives 1.06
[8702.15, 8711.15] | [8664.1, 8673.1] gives 1.03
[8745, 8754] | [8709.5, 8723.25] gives 0.96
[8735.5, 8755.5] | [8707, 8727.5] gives 0.98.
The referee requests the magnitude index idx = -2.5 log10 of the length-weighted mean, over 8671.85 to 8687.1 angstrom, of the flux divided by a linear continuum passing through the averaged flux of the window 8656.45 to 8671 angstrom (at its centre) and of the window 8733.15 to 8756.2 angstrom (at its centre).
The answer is -0.05 mag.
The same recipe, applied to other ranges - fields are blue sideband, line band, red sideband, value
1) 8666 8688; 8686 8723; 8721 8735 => -0.006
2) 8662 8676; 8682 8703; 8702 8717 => -0.019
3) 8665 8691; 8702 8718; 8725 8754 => -0.012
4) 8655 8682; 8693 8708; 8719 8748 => -0.021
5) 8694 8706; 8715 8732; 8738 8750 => -0.013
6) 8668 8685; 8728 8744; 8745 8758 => -0.038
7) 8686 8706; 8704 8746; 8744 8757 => -0.022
